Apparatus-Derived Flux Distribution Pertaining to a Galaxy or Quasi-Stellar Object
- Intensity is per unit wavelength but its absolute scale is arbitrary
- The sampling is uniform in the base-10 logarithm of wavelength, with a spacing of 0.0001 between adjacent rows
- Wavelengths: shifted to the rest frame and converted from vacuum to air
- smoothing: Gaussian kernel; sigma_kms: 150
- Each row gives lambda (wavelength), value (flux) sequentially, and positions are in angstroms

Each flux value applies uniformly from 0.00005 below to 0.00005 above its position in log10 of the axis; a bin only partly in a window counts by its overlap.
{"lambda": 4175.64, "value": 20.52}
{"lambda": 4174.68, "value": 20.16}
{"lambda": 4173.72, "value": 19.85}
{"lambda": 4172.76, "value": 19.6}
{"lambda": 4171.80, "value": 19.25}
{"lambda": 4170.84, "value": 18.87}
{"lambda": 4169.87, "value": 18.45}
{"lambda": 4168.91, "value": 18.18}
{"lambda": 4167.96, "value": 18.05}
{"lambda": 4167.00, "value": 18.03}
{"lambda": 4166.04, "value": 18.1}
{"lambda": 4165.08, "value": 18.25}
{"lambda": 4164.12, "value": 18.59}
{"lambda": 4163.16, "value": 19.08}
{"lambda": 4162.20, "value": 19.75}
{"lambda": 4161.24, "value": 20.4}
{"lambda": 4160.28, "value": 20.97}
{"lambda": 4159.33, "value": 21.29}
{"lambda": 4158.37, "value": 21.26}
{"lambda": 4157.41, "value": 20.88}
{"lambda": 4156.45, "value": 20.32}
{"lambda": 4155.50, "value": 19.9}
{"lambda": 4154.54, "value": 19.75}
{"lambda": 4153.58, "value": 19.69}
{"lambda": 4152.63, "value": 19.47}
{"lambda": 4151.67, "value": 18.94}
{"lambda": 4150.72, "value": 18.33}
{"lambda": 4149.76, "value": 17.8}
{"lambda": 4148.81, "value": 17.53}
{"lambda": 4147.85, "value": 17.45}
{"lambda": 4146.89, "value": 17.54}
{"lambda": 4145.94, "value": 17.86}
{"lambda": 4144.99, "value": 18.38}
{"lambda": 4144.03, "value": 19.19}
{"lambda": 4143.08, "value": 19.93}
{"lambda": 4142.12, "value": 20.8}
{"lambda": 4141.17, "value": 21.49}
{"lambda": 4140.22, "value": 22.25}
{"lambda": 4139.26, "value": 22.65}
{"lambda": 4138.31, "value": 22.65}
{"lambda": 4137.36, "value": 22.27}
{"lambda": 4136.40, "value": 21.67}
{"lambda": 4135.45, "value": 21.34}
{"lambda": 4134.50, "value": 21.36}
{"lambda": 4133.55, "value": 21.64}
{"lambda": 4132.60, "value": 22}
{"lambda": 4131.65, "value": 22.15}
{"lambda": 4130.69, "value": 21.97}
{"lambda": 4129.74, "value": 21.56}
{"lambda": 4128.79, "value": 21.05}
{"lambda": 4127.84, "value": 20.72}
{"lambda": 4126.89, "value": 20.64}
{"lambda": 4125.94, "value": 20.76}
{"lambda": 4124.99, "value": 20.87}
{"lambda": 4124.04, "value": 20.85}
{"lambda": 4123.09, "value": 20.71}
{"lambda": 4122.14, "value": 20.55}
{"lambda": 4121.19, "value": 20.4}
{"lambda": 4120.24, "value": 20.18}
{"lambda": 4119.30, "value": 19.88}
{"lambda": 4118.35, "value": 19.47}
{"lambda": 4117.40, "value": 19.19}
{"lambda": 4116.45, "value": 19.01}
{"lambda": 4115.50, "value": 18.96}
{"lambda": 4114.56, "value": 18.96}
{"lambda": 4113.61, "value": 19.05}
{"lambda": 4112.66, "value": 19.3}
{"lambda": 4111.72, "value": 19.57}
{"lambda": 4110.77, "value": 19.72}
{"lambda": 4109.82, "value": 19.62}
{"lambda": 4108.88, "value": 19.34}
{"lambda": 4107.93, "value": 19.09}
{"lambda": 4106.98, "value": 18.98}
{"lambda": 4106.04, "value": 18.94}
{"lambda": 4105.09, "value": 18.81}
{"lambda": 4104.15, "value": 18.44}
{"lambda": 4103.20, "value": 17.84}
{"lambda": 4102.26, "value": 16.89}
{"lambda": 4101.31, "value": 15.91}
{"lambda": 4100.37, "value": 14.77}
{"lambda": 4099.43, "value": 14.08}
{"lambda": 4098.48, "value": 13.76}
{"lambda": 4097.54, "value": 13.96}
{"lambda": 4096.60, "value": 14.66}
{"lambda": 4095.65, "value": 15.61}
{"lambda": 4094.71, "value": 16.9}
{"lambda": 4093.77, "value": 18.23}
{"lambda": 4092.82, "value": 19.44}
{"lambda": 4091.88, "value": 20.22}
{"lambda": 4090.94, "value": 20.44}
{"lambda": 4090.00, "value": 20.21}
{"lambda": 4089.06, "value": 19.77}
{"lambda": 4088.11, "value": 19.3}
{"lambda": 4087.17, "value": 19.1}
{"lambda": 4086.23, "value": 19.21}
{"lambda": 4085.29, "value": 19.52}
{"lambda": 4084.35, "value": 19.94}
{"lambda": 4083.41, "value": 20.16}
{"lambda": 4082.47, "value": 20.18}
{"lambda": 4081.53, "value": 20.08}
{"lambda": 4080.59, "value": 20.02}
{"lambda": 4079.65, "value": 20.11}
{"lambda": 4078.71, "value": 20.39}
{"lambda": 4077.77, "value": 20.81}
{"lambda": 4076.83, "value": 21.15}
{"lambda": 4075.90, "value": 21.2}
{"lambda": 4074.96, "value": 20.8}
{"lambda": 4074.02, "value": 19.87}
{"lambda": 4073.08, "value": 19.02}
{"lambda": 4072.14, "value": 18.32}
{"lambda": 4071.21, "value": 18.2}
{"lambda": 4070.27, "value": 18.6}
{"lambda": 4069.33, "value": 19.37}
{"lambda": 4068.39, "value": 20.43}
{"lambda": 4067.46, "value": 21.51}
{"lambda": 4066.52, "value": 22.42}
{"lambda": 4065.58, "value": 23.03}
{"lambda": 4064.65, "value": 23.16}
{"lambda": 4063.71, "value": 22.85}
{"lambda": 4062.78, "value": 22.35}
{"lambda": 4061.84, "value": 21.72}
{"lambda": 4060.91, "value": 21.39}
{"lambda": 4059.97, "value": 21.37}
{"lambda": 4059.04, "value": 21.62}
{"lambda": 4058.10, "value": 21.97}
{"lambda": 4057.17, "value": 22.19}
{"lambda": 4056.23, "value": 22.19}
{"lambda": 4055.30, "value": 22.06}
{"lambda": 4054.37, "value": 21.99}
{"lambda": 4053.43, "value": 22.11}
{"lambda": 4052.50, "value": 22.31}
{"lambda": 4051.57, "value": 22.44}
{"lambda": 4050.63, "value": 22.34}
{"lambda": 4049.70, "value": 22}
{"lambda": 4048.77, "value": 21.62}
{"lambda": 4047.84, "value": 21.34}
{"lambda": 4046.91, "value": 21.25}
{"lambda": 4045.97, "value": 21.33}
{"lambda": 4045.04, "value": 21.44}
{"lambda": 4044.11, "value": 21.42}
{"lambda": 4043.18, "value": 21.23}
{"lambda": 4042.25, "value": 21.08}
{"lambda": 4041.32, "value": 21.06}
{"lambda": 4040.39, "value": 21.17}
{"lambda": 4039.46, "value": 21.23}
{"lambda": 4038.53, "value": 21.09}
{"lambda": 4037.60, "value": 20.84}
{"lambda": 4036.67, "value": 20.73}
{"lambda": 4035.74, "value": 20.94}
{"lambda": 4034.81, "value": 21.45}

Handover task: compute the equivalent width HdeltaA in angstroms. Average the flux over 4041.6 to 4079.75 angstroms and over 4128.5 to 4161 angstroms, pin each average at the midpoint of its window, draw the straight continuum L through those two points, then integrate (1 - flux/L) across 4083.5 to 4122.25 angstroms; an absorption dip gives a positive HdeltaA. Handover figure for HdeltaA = 4.4 angstroms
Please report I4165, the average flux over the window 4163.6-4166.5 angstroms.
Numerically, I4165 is 18.3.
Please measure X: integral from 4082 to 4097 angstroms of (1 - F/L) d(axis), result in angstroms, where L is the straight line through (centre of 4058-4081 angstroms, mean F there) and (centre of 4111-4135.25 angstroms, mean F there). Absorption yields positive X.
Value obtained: 1.3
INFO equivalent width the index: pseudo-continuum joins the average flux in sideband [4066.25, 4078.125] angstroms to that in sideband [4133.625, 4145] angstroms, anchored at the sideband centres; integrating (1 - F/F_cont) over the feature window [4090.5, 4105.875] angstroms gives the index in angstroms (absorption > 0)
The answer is 2.7 angstroms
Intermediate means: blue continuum 20.1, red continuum 21.3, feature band 16.9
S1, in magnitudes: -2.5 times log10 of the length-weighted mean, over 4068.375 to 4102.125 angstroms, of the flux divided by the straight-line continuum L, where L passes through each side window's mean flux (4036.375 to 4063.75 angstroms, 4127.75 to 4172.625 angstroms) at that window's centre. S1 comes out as 0.131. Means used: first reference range 21.6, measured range 18.7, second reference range 20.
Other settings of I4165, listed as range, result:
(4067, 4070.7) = 20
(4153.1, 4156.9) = 19.9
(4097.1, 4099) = 13.8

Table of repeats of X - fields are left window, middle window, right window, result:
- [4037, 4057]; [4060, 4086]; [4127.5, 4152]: 0.8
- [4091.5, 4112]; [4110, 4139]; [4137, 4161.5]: -3.0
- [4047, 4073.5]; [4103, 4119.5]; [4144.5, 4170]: 0.9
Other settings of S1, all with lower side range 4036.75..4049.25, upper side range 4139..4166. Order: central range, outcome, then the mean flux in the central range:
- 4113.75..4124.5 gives 0.01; 19.8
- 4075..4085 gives 0.01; 20.4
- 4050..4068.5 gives -0.06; 22.1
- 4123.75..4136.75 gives -0.07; 21.3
